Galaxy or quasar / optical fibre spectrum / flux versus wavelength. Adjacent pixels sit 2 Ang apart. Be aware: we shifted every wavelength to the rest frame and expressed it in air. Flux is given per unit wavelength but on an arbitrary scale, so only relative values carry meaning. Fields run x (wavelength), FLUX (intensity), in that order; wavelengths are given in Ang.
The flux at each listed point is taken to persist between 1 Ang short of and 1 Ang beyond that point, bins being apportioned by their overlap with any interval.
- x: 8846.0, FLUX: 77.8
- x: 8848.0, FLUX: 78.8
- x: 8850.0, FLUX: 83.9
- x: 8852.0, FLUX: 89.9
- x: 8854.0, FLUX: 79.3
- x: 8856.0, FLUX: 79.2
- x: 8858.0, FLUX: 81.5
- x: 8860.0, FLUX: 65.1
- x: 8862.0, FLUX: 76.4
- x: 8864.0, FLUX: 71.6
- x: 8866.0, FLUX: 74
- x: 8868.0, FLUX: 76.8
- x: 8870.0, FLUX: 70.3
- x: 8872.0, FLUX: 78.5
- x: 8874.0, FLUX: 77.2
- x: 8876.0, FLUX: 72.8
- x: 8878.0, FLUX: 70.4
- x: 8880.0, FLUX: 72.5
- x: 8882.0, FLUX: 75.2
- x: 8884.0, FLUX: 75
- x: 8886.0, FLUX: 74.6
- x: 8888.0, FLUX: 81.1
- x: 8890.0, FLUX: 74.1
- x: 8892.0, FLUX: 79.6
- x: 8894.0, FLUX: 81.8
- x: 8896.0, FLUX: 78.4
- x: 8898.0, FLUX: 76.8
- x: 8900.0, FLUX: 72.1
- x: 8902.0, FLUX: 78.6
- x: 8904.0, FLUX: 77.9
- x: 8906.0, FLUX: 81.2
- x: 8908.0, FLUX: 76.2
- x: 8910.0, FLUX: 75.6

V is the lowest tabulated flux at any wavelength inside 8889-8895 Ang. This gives 74.1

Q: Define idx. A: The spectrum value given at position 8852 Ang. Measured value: 89.9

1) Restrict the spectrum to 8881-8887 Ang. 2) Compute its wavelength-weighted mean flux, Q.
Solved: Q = 74.9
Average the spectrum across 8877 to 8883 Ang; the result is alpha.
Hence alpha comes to 72.7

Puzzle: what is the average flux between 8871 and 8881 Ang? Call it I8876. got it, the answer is 74.3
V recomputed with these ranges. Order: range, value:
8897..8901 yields 72.1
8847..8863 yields 65.1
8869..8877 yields 70.3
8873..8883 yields 70.4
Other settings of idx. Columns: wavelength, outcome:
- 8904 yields 77.9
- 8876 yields 72.8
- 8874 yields 77.2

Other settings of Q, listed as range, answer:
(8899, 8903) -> 75.3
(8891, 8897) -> 79.9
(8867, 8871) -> 73.5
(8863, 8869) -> 74.1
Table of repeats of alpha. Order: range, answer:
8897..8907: 77.3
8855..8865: 74.8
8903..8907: 79.6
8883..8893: 76.9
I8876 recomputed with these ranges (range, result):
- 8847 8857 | 82.2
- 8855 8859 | 80.3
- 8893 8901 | 77.3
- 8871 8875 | 77.8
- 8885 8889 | 77.8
